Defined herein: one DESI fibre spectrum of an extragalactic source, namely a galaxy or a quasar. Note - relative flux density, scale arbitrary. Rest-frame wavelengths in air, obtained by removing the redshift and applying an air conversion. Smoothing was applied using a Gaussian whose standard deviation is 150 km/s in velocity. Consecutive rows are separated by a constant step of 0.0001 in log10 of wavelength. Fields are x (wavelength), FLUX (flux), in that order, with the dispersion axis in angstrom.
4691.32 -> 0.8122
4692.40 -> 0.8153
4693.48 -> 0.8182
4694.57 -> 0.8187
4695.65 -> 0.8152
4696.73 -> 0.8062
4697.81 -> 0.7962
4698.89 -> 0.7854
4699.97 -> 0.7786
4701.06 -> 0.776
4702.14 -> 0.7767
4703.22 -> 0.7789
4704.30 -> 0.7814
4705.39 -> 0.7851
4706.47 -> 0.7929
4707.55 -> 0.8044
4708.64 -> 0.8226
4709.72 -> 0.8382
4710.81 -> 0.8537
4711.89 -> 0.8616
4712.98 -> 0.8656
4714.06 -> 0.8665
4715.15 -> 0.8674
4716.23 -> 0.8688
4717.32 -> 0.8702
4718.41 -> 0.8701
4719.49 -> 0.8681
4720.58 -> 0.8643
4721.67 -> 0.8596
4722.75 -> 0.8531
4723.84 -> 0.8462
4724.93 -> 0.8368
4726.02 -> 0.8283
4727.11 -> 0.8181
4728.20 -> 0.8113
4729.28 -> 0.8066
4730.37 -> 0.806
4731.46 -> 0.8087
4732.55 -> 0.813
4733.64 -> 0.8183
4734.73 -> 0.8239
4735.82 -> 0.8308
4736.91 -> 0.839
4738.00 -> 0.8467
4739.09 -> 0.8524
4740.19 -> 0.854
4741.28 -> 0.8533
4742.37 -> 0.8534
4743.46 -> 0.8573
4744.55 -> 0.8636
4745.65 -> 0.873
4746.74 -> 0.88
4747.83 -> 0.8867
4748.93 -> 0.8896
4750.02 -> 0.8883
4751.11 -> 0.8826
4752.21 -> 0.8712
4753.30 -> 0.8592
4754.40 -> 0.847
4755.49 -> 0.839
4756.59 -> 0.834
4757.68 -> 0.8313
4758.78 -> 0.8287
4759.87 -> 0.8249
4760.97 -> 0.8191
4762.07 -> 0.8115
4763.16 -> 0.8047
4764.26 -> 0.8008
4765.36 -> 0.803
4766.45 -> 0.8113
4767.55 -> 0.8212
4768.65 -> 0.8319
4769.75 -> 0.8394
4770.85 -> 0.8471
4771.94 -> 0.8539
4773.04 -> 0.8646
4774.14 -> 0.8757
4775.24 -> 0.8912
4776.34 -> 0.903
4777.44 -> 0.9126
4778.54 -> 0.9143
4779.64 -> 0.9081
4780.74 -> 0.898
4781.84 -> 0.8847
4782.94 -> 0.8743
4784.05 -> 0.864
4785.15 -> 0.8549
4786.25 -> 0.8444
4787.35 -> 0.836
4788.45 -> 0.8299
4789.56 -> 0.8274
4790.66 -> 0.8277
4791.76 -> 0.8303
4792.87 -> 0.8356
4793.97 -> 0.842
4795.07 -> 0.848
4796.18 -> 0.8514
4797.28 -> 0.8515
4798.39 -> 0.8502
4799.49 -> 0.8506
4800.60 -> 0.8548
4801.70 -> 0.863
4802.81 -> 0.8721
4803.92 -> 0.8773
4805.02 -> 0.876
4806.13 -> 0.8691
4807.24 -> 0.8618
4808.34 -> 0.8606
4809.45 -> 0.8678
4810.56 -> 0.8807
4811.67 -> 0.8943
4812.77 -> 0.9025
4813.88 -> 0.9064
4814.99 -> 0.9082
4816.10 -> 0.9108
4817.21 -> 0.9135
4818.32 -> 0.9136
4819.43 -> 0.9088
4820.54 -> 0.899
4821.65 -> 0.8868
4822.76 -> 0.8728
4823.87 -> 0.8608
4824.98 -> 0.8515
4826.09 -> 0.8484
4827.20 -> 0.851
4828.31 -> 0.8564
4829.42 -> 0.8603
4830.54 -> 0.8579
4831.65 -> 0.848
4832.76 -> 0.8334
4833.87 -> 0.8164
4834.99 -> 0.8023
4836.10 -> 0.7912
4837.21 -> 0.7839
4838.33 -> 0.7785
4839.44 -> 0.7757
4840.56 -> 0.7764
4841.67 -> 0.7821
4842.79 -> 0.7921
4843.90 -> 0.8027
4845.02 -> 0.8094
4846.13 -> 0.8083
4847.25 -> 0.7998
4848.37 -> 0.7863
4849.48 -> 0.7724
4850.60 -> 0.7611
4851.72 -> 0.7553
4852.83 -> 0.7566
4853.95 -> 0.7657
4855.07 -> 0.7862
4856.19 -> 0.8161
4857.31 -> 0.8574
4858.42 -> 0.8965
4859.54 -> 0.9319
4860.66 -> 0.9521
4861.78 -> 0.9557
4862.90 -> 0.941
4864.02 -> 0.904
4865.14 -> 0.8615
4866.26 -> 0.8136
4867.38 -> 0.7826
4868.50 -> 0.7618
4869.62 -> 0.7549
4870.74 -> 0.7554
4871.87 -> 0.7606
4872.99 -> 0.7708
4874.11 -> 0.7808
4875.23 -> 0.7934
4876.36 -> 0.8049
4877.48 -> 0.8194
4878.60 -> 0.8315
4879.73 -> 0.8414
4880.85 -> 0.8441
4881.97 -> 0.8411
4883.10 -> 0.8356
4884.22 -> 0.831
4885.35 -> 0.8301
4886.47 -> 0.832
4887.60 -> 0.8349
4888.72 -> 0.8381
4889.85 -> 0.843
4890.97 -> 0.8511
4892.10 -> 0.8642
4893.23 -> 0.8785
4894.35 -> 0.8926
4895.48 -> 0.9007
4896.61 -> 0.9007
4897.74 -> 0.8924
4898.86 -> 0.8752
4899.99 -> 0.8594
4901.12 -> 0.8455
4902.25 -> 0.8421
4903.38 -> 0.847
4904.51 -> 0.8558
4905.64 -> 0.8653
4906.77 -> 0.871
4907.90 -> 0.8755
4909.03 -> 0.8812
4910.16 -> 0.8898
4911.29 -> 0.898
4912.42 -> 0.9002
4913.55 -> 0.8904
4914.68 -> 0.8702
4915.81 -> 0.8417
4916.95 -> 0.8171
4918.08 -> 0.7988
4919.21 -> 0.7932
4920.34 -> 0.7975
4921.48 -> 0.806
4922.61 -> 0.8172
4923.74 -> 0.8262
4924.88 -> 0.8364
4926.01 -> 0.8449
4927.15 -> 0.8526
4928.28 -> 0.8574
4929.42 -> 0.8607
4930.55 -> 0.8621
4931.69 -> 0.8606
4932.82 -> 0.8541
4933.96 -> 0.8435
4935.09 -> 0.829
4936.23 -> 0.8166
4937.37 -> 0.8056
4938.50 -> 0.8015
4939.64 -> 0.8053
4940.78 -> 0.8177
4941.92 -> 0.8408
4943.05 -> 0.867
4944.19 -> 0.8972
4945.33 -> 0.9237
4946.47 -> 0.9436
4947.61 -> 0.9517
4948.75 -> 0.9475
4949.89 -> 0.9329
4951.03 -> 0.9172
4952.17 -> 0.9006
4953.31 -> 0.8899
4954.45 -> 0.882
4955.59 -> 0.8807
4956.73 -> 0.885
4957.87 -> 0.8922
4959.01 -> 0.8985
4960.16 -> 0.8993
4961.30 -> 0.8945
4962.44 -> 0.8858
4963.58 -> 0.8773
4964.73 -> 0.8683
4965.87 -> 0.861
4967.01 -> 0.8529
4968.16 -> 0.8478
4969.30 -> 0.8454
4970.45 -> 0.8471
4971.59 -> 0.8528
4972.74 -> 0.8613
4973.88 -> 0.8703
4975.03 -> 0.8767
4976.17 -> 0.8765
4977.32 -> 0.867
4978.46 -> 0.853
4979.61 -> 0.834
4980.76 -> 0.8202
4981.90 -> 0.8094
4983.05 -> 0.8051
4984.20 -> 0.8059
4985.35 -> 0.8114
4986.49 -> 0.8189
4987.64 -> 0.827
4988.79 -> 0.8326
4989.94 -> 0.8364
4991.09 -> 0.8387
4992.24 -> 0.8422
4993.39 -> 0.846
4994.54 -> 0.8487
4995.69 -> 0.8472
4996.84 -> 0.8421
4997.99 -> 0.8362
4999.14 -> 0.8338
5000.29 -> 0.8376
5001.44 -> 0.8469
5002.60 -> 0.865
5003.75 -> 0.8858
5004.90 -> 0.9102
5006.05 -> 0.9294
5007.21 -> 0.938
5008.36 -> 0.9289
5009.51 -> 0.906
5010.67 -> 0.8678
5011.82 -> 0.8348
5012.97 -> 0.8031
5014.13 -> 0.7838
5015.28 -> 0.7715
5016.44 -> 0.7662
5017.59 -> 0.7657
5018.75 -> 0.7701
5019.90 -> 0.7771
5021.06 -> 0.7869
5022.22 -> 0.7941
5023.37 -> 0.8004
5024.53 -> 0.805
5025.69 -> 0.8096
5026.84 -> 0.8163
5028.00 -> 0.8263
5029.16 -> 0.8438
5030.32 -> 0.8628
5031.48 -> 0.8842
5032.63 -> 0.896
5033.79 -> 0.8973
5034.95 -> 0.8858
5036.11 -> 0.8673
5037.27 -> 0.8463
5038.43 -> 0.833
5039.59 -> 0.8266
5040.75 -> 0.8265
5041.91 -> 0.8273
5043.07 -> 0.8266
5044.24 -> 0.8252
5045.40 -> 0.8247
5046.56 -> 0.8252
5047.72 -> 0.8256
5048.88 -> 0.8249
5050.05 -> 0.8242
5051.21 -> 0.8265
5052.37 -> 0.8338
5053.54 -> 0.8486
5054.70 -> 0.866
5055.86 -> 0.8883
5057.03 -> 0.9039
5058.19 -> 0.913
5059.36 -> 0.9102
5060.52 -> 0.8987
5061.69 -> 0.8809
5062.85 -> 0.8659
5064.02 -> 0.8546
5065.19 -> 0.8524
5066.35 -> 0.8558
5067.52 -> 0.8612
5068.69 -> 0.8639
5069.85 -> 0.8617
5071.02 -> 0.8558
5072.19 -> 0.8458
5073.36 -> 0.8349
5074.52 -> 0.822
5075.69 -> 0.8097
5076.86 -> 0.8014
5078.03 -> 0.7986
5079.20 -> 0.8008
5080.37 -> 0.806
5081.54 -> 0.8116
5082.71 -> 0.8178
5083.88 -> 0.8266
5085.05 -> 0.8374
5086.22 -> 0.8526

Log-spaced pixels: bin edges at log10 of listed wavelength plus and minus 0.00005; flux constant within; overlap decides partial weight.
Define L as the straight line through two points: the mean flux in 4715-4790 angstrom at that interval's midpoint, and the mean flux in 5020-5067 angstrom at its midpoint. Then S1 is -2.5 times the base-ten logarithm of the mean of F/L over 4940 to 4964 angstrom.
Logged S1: -0.060 mag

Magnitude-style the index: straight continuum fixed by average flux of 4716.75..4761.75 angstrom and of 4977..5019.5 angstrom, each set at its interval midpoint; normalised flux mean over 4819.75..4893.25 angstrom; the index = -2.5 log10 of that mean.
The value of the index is 0.022 mag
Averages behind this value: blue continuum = 0.846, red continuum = 0.839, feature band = 0.826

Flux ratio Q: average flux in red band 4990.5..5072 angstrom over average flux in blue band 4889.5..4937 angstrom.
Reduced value 0.99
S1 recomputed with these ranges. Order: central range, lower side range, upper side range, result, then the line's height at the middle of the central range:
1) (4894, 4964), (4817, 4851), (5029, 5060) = -0.03 mag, 0.84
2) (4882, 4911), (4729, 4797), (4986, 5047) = -0.02 mag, 0.844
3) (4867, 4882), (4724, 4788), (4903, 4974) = 0.08 mag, 0.858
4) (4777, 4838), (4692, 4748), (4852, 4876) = -0.04 mag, 0.829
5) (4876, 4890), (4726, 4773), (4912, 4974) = 0.03 mag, 0.855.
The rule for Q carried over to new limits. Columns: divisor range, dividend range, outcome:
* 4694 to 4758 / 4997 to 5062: 1.01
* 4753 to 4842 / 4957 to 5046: 0.99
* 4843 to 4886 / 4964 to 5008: 1.04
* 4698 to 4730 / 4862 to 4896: 1.00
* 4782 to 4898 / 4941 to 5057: 1.01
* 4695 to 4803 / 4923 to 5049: 1.01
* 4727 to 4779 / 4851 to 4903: 0.99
